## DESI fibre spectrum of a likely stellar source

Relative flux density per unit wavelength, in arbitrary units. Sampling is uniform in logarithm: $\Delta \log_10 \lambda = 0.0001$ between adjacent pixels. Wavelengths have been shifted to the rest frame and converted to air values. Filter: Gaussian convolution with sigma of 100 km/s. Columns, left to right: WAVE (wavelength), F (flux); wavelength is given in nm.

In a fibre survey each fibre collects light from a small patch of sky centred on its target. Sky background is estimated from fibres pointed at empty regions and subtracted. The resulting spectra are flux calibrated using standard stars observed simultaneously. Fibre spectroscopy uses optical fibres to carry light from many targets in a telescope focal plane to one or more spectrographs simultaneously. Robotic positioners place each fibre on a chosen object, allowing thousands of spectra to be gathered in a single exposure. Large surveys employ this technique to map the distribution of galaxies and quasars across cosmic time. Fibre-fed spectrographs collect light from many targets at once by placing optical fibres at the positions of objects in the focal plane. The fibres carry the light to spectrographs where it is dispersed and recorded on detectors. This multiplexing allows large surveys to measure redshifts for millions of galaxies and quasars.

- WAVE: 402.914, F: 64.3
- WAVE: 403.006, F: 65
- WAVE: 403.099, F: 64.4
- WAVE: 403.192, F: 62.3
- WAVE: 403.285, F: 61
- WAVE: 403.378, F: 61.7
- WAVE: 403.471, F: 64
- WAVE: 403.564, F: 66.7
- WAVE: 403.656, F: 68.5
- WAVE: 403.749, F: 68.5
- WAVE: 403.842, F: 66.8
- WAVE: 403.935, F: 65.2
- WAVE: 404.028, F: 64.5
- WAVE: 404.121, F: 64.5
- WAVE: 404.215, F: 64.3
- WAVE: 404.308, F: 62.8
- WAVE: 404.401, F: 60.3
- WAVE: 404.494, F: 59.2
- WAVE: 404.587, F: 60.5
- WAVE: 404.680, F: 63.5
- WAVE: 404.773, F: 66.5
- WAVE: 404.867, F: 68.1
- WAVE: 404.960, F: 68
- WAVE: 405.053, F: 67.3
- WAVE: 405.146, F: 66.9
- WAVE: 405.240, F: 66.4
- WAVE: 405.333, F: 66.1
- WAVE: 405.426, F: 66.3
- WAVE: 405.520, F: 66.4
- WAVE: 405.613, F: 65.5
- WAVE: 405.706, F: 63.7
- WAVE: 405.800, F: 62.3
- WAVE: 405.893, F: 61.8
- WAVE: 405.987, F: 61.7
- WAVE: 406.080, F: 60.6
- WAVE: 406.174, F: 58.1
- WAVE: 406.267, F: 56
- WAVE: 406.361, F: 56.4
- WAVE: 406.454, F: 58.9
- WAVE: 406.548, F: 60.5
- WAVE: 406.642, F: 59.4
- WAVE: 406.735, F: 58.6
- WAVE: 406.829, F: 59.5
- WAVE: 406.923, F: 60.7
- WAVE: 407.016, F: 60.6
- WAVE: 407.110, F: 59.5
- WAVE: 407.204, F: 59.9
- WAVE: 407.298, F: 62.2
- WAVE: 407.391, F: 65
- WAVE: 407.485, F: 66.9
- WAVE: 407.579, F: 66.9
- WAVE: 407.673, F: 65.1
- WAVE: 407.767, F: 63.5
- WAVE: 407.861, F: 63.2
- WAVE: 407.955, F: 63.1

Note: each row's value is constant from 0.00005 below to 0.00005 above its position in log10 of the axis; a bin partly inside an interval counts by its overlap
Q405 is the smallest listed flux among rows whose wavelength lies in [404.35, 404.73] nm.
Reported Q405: 59.2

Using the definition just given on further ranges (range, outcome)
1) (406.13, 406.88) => 56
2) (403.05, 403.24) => 62.3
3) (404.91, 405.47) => 66.1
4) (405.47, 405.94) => 61.8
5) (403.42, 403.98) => 64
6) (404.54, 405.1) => 60.5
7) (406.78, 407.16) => 59.5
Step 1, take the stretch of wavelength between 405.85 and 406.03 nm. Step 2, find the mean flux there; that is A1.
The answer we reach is 61.6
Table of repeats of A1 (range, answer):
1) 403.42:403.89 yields 66.9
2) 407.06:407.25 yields 59.5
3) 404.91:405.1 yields 67.9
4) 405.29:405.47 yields 66.3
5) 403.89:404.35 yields 64.2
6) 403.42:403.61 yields 65.4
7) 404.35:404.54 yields 59.9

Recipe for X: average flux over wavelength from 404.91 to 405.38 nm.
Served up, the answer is 67.1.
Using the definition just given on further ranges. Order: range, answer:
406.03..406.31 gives 58.4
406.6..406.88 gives 59.2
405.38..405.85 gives 64.8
